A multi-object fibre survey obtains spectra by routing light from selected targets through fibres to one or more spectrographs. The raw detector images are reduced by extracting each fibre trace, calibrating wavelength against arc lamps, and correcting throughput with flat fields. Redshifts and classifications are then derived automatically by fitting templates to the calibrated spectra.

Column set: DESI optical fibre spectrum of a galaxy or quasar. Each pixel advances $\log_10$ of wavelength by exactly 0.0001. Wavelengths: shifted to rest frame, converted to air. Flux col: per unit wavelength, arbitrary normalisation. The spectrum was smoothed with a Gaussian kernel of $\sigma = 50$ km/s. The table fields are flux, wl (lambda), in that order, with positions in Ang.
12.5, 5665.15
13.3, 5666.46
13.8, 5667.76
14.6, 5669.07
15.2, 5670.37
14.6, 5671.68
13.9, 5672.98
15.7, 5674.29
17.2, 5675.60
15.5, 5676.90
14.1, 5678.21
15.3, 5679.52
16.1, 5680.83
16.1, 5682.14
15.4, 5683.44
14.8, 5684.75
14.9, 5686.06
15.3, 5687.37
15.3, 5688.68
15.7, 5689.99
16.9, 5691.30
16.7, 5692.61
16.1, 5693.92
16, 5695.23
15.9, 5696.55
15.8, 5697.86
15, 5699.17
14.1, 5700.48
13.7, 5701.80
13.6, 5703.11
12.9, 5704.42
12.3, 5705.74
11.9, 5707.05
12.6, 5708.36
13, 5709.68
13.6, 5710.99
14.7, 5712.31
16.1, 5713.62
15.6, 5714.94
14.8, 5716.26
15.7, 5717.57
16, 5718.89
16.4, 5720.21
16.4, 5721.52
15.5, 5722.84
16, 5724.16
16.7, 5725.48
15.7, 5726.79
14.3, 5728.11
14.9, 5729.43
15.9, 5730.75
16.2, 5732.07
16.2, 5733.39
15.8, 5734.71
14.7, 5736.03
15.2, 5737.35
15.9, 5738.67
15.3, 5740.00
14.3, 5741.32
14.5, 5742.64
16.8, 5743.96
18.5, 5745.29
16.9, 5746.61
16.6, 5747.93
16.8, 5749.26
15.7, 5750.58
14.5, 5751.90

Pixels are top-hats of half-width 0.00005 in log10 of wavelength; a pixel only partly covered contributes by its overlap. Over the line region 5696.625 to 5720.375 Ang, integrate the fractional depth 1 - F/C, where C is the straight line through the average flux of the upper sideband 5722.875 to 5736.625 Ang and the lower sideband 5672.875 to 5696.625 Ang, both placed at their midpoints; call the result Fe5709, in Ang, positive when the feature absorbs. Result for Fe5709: 2.02 Ang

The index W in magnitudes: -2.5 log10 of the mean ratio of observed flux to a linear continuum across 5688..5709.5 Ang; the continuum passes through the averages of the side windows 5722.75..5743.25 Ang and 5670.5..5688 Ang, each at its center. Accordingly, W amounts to 0.05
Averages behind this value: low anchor 15.3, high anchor 15.4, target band 14.6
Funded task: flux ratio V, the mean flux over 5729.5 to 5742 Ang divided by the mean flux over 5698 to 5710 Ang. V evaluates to 1.16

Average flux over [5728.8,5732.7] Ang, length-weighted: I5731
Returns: 15.7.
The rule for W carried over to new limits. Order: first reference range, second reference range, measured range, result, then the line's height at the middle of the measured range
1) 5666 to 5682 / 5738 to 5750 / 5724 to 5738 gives 0.025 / 16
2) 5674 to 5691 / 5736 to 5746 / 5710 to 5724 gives 0.013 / 15.6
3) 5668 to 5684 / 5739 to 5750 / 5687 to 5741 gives 0.046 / 15.8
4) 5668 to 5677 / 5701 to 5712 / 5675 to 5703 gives -0.100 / 14.1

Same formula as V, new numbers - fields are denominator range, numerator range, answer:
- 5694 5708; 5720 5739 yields 1.11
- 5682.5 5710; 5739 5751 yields 1.10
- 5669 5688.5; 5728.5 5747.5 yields 1.03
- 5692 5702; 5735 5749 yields 1.03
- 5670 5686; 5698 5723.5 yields 0.94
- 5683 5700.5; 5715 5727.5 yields 1.02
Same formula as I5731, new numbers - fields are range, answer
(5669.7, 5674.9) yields 14.9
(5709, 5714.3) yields 14.3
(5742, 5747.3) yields 16.7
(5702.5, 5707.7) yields 12.7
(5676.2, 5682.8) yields 15.4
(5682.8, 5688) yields 15.1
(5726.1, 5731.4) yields 15.2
